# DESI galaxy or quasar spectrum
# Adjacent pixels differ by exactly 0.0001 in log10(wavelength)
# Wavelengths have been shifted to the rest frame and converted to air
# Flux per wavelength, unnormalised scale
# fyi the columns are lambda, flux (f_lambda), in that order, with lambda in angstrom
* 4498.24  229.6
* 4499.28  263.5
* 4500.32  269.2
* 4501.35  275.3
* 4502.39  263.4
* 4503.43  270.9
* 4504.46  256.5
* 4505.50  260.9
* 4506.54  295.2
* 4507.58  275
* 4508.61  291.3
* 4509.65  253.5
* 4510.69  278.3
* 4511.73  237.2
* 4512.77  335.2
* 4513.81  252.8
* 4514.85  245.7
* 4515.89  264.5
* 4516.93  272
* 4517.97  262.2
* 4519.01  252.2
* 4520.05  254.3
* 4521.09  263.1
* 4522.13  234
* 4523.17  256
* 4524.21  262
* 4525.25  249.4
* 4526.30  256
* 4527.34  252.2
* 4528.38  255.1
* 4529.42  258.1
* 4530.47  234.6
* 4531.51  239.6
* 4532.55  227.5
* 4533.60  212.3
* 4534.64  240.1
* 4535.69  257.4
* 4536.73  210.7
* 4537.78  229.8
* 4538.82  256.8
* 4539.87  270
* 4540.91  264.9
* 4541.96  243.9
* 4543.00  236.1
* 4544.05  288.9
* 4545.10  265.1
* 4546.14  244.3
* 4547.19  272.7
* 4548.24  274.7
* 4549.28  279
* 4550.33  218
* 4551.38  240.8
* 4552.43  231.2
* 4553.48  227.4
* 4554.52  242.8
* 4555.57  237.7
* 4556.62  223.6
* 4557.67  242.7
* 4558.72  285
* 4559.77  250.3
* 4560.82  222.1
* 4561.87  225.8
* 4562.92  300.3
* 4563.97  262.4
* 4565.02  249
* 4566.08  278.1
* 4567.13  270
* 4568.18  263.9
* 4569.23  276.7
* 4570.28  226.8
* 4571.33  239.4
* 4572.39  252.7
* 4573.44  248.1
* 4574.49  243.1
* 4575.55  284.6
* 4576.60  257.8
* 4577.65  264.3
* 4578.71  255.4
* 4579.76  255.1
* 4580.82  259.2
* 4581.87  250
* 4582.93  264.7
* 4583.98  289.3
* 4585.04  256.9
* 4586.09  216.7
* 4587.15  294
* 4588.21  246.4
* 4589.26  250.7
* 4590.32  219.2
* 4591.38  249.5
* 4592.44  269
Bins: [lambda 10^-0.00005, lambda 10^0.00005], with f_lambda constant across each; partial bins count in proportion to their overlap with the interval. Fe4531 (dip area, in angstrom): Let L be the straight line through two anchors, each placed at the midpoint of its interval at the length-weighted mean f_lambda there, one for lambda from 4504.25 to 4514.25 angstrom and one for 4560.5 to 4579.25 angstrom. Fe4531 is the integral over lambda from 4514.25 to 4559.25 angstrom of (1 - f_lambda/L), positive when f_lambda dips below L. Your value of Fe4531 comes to 2.8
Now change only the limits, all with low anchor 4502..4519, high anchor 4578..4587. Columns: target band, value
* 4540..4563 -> 1.1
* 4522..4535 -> 1.1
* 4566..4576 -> 0.1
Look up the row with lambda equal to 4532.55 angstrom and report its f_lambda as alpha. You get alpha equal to 227.5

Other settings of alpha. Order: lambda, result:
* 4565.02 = 249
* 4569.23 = 276.7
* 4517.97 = 262.2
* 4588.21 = 246.4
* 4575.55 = 284.6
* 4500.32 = 269.2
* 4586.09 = 216.7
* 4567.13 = 270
